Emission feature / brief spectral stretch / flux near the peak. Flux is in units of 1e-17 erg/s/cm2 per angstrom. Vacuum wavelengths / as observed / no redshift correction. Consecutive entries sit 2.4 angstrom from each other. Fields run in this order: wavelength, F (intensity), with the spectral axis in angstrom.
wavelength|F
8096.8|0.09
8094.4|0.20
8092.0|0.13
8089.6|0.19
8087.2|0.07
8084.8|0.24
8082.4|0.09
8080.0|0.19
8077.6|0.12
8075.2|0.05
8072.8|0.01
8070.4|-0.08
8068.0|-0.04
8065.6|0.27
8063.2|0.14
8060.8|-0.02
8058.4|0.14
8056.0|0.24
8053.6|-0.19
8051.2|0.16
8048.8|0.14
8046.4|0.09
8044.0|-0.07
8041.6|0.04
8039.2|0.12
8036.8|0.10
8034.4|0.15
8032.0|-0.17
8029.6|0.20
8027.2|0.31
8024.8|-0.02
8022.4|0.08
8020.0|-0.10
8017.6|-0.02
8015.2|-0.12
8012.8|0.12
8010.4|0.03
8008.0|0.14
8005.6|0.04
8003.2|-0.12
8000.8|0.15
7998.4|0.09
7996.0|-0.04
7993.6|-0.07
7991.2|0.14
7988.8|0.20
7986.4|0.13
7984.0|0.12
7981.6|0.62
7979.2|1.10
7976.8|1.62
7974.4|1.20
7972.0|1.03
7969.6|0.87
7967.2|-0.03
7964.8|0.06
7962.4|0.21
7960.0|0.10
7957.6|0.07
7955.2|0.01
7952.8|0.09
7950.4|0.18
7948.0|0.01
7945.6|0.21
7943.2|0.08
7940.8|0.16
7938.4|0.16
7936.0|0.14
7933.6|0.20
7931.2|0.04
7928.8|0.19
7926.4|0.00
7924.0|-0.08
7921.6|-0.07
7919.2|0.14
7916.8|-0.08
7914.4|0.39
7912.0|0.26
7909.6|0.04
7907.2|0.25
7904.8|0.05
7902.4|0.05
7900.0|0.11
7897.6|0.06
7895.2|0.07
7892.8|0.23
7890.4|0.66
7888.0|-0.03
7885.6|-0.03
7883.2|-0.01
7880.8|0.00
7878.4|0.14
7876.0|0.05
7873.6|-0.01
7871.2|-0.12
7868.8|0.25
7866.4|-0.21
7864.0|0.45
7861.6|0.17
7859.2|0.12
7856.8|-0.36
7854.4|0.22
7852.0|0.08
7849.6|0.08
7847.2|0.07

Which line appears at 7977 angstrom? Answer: [O II]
